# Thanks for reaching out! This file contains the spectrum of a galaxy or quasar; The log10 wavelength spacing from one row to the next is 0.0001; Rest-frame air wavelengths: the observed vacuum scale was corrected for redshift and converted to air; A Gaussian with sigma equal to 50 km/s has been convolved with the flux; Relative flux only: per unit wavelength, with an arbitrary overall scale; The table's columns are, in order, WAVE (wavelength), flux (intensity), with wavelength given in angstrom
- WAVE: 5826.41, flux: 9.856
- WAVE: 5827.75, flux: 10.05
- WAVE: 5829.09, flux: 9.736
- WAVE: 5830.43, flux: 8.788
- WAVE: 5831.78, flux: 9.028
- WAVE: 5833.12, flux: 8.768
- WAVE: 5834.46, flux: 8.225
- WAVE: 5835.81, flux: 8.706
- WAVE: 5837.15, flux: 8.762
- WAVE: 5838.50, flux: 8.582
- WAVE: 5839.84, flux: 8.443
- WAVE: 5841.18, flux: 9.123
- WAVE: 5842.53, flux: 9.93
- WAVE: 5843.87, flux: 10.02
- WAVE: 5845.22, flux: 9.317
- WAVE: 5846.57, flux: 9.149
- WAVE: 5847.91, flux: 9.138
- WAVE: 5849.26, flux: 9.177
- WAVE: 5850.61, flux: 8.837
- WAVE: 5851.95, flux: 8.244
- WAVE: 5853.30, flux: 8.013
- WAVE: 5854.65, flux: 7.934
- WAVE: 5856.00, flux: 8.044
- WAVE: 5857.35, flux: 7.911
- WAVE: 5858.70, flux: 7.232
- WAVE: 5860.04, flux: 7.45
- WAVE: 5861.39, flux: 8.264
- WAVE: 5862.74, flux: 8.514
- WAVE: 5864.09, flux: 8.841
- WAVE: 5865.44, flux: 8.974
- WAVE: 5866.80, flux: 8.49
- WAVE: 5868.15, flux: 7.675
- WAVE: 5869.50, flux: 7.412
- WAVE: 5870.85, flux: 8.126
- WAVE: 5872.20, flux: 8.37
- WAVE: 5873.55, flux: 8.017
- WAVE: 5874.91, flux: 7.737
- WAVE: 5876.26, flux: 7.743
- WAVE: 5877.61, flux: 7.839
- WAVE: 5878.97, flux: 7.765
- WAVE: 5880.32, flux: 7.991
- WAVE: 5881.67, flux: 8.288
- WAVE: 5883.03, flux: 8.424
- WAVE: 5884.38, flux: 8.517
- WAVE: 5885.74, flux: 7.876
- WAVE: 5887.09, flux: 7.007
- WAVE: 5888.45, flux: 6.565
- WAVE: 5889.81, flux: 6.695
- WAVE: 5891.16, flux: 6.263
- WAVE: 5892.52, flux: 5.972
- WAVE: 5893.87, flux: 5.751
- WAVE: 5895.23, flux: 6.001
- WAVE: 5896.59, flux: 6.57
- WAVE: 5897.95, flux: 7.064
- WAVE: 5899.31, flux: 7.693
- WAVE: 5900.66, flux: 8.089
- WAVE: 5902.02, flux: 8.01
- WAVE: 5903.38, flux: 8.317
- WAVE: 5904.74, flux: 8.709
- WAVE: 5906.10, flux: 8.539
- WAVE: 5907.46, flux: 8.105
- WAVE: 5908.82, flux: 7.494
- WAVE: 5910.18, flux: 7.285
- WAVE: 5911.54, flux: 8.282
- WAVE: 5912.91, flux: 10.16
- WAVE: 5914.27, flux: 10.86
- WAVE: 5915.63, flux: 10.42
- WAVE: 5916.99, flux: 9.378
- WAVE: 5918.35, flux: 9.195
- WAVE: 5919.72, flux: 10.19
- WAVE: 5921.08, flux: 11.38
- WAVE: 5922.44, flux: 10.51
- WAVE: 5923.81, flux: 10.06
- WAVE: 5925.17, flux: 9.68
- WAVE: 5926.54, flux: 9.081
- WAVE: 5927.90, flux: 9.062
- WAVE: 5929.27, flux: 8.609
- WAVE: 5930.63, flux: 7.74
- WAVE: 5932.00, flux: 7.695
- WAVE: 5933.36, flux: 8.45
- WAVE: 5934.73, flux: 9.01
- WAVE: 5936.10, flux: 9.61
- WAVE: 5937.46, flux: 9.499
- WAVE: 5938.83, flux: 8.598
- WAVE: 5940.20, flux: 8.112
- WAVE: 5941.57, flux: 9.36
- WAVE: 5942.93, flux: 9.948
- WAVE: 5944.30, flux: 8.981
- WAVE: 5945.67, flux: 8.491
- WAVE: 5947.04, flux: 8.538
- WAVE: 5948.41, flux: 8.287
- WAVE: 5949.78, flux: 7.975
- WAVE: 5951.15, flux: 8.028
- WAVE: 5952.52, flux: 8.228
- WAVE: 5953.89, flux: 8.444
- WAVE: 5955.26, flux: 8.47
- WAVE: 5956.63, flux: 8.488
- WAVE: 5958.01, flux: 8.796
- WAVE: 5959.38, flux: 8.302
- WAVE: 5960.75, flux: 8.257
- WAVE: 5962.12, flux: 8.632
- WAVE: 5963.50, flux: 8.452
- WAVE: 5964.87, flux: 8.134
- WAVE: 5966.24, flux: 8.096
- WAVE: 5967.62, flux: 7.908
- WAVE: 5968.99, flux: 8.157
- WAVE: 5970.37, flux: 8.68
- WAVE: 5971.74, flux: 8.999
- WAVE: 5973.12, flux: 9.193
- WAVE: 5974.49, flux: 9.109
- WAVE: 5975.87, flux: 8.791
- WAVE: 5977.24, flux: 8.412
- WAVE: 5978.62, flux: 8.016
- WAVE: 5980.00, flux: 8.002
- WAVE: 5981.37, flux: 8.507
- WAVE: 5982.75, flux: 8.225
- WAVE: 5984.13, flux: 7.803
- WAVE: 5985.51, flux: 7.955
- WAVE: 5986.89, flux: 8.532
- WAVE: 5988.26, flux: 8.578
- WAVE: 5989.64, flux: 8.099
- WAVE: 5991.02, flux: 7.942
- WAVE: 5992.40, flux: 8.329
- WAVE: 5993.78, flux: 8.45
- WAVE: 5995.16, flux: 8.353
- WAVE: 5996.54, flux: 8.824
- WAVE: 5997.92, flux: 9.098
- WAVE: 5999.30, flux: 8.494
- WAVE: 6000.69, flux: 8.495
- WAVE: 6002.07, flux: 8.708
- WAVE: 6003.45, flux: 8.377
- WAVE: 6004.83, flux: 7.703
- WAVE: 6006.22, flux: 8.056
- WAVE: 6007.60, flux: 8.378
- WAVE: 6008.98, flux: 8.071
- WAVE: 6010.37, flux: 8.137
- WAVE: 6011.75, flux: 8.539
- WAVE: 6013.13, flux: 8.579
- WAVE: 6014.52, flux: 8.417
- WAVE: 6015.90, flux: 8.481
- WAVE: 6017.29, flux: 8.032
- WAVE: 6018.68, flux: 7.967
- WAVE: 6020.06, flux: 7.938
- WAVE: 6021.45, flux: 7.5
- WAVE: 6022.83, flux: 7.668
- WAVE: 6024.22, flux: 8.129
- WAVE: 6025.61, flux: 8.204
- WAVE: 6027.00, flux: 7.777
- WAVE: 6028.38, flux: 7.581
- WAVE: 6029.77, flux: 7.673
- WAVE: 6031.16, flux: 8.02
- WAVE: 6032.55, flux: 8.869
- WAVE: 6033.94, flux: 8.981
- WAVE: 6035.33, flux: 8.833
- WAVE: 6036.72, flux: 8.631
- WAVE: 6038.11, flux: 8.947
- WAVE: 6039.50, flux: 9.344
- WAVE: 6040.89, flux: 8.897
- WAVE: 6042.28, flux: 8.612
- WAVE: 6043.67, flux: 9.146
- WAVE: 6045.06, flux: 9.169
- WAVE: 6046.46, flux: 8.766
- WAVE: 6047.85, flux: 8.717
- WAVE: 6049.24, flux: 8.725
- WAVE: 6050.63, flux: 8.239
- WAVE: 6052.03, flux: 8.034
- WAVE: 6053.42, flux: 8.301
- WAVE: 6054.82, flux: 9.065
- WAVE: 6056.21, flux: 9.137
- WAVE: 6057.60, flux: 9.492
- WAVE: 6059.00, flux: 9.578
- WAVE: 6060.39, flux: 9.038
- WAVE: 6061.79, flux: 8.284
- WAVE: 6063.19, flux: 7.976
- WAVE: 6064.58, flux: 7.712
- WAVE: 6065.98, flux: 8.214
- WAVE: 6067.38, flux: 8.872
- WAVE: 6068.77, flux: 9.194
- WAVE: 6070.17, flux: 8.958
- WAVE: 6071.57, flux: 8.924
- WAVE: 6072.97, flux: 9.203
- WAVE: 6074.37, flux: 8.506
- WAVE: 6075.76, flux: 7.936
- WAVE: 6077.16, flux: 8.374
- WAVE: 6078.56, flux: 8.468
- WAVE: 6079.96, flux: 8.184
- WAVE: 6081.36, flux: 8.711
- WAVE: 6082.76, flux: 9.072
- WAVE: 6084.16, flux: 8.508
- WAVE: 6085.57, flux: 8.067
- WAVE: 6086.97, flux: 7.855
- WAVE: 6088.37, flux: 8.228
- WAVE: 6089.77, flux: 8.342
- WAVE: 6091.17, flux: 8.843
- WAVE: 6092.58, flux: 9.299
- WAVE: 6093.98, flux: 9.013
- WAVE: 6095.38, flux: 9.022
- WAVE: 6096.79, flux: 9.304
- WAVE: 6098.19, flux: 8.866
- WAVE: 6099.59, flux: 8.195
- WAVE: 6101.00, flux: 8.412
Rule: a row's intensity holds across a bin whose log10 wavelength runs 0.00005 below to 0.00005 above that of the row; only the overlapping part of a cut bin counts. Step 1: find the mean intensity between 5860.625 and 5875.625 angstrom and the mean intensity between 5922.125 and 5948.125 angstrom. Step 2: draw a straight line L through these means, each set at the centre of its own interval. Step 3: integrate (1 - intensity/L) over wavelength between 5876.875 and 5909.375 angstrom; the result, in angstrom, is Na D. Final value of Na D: 3.9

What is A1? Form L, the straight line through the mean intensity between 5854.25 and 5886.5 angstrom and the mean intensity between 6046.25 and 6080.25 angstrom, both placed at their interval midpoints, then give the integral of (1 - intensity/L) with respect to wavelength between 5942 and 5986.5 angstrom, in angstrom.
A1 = -0.6 angstrom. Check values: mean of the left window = 8.06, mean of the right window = 8.64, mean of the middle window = 8.45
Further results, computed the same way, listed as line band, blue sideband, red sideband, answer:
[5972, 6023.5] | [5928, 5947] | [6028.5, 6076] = 2.44 angstrom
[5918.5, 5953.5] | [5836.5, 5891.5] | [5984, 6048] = -2.97 angstrom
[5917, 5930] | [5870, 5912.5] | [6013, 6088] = -3.24 angstrom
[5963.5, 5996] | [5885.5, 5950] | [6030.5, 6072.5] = 0.87 angstrom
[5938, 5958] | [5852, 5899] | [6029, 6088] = -1.37 angstrom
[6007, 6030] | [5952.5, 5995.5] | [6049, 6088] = 1.12 angstrom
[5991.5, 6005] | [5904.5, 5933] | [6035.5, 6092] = 0.58 angstrom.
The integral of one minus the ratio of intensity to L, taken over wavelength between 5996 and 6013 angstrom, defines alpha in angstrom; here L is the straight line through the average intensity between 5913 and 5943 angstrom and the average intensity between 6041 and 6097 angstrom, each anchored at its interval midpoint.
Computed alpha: 1.1 angstrom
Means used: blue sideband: 9.39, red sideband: 8.67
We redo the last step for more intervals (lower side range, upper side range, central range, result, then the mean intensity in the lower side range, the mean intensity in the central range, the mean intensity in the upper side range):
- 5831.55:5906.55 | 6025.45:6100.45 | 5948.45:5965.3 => -0.1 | 8.07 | 8.35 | 8.63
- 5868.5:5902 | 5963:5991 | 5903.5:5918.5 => -2.4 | 7.42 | 8.92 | 8.37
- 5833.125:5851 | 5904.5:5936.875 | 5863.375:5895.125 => 5.1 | 9.02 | 7.64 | 9.15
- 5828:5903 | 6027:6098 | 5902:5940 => -3.8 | 8.1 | 9.07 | 8.65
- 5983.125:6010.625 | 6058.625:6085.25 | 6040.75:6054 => -0.2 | 8.32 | 8.65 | 8.6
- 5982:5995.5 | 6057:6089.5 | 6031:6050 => -0.9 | 8.22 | 8.86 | 8.57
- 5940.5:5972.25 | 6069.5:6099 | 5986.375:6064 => 1.1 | 8.5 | 8.46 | 8.65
